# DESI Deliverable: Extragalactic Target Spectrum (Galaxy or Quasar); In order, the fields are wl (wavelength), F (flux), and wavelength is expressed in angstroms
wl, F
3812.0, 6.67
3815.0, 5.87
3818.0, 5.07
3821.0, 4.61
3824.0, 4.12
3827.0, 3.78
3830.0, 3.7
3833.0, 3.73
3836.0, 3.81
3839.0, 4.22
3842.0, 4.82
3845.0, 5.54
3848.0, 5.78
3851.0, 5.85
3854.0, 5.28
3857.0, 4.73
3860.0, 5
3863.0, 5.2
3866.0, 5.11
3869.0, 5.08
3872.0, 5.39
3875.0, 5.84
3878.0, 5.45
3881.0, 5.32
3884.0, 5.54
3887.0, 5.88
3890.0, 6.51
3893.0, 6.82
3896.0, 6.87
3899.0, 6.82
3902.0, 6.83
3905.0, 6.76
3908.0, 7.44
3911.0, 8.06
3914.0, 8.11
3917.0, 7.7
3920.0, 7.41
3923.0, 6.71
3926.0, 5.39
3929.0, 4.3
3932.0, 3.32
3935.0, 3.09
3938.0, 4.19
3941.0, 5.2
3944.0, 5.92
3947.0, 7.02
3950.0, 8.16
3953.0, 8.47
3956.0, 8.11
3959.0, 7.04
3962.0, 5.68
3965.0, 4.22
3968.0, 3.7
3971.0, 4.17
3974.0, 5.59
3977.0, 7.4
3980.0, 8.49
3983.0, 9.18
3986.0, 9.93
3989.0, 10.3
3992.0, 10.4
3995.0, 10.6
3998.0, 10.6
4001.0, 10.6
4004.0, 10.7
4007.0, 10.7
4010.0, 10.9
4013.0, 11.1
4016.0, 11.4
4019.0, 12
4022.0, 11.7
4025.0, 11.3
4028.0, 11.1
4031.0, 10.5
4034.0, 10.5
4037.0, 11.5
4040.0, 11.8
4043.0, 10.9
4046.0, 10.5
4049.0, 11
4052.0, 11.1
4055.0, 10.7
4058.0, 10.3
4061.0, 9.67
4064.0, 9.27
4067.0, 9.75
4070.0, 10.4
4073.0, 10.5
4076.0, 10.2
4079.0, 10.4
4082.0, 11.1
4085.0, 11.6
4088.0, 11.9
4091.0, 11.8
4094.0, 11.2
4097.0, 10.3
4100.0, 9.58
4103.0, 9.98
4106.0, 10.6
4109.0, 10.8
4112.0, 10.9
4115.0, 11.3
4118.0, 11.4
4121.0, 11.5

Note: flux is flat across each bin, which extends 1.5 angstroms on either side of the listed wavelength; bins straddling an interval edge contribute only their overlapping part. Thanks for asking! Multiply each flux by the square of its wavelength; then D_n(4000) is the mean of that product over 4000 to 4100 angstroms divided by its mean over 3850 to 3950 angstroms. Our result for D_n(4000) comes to 2.0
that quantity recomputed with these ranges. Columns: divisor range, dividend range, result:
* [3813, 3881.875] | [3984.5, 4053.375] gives 2.41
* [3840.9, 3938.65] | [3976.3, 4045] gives 1.93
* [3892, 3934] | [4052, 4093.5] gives 1.75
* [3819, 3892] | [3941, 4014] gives 1.74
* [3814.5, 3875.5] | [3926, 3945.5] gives 0.95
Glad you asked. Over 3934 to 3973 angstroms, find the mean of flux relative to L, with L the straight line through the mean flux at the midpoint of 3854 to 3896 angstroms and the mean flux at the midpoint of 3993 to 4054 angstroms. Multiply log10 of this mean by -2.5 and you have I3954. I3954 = 0.41 mag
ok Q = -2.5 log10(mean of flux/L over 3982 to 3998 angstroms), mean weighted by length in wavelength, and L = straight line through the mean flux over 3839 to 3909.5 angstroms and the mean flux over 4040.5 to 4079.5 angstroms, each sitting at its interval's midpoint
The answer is -0.17 mag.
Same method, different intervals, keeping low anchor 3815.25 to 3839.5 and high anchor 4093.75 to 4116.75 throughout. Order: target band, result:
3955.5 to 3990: 0.10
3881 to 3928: -0.14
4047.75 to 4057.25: -0.16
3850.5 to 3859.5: -0.08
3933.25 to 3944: 0.47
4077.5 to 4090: -0.12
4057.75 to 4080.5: -0.03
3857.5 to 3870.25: 0.00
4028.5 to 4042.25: -0.23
